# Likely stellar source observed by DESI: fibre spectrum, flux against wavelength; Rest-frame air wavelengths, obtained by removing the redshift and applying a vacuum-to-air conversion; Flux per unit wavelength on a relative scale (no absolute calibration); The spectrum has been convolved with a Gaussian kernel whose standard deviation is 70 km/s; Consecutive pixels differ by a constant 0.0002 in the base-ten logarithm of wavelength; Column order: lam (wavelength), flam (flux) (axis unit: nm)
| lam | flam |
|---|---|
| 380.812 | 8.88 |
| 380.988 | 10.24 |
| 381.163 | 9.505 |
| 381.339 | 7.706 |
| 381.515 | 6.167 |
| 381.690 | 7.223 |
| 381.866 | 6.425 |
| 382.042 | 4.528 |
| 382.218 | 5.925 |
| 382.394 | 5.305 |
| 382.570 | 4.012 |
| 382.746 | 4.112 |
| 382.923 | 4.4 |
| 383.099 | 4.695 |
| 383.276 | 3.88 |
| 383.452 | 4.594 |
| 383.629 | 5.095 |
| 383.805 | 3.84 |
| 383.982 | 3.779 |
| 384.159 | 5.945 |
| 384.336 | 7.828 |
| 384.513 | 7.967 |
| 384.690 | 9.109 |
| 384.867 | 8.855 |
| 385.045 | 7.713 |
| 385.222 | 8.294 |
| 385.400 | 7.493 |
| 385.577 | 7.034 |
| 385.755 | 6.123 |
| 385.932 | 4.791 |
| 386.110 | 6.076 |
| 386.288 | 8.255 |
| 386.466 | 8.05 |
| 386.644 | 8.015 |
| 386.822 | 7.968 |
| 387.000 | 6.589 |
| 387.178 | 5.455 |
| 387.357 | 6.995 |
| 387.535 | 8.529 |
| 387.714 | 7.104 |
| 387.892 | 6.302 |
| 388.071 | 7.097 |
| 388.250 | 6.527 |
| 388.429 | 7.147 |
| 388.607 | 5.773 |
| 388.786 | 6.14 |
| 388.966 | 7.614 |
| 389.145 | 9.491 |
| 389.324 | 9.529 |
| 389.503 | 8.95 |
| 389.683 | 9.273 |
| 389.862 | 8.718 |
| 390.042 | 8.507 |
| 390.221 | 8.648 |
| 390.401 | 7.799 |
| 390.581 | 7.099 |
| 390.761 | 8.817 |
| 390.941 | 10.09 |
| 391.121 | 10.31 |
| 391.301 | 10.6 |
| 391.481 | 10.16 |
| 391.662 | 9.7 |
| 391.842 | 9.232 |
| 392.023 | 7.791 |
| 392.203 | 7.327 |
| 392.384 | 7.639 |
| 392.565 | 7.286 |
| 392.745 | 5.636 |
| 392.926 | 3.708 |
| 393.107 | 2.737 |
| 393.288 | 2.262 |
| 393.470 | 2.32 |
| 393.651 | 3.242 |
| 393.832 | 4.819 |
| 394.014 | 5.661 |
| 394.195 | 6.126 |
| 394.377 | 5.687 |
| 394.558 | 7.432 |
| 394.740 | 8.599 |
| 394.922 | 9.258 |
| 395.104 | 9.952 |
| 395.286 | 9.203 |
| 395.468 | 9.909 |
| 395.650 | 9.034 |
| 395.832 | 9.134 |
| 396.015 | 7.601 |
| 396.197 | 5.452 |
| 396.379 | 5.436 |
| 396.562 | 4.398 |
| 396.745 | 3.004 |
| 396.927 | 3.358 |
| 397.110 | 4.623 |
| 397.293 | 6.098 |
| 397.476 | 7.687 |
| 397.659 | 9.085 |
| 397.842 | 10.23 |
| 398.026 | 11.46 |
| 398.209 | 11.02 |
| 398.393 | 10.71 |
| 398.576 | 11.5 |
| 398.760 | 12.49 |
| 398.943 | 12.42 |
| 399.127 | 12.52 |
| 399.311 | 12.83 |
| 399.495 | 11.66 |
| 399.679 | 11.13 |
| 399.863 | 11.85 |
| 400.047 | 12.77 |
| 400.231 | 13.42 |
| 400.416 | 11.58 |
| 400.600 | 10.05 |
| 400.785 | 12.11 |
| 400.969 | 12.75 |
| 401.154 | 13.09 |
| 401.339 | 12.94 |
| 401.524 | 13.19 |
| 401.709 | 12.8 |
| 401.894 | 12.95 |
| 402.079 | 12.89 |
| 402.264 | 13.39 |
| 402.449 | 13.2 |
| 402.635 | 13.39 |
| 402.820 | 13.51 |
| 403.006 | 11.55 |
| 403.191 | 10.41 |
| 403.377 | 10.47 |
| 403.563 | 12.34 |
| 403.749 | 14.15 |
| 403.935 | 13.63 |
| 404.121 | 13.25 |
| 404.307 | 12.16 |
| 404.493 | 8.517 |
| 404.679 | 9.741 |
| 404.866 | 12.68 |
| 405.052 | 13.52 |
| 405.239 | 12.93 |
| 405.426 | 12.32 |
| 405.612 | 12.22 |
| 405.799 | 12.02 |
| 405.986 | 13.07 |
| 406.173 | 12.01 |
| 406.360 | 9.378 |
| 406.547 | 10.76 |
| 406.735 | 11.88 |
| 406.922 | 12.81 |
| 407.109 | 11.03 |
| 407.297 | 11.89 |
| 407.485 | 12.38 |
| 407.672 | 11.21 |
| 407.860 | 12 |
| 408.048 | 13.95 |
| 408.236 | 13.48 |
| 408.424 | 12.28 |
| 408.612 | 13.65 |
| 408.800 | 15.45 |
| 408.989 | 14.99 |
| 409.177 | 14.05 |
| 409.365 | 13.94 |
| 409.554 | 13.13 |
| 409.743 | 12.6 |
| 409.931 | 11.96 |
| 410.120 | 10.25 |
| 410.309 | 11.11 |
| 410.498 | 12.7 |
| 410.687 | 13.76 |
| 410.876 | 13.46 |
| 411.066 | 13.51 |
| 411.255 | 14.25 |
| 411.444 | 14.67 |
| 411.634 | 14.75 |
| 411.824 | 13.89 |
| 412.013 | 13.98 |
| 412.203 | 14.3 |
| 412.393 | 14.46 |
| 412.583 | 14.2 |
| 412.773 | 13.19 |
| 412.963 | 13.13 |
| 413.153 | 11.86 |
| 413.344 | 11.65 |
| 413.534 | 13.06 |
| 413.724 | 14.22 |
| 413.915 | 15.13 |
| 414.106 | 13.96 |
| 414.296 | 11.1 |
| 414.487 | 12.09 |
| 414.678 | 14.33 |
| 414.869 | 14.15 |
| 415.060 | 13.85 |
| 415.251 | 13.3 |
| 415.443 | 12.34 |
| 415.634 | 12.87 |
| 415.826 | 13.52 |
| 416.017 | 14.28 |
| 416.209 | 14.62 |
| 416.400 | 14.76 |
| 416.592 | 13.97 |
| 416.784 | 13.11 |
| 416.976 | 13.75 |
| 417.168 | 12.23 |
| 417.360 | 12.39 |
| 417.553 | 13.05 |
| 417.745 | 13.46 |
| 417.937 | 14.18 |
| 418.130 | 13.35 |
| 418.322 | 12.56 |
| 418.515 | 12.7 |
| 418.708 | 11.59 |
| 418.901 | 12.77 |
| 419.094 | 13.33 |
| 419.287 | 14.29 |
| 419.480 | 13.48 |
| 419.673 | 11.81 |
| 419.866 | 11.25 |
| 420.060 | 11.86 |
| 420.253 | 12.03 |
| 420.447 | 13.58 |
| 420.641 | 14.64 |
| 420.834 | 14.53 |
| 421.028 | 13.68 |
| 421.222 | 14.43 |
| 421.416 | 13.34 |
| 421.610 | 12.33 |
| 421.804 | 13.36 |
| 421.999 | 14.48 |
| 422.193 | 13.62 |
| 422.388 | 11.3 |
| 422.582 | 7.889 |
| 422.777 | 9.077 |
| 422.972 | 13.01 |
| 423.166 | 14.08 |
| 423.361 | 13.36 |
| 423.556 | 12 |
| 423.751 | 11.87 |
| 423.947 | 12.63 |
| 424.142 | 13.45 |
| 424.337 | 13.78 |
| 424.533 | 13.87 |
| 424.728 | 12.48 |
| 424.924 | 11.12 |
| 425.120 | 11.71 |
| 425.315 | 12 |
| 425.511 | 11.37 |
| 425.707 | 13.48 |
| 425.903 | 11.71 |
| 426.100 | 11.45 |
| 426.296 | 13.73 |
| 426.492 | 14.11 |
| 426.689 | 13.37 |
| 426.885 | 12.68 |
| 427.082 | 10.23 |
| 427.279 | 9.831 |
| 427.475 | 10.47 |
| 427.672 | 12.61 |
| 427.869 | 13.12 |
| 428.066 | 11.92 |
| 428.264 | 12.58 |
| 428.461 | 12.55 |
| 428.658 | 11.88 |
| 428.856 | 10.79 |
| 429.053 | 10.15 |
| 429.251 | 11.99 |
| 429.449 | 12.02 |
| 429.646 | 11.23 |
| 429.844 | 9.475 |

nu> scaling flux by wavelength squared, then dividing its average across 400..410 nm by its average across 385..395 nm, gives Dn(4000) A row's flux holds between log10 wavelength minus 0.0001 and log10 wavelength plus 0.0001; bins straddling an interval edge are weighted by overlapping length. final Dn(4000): 1.86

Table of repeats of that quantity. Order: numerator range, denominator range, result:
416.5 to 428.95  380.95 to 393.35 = 2.13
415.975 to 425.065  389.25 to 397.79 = 2.05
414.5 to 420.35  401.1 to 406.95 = 1.14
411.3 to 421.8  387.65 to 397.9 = 2.08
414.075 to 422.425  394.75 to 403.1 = 1.39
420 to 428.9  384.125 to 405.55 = 1.59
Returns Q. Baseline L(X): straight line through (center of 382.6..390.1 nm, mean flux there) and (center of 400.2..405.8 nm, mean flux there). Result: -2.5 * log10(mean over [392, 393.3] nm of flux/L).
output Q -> 0.50 mag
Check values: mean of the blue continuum 6.87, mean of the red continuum 12.4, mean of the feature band 5.63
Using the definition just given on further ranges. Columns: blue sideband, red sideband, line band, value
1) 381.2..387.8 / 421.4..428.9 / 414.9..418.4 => -0.21 mag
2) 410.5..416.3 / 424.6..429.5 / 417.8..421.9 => -0.02 mag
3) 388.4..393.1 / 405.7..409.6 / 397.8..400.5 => -0.15 mag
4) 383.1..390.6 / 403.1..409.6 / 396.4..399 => 0.22 mag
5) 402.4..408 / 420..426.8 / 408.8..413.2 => -0.10 mag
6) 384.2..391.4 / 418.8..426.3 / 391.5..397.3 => 0.33 mag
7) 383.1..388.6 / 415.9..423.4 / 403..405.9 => -0.18 mag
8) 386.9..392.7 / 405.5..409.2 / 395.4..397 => 0.45 mag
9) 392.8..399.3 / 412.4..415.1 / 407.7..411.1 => -0.11 mag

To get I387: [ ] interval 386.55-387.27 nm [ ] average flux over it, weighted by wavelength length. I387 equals 7.01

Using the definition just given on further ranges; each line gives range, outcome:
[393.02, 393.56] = 2.43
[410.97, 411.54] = 14.1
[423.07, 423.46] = 13.7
